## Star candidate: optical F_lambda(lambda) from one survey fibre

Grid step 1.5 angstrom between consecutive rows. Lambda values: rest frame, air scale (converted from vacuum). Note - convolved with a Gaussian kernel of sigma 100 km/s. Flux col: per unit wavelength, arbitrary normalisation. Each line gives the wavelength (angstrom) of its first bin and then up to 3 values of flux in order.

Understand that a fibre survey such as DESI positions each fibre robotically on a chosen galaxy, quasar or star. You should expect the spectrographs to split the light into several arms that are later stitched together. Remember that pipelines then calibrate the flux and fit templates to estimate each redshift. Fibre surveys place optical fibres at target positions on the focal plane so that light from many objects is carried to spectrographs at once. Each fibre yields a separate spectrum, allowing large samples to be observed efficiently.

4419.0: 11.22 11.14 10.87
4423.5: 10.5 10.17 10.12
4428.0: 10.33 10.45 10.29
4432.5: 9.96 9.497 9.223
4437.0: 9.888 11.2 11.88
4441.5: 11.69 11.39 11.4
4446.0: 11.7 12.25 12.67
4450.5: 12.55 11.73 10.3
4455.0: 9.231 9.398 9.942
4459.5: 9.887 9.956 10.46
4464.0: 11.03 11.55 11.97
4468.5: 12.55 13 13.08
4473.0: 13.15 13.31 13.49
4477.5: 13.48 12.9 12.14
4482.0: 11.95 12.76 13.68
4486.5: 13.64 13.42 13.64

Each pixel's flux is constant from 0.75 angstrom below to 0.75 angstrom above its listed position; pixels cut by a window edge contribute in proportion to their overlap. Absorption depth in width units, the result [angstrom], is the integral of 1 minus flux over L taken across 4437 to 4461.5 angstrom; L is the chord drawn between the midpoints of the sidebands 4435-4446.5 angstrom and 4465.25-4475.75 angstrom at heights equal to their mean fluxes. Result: 1.0 angstrom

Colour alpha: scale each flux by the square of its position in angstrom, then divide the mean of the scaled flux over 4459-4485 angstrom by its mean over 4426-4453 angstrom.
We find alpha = 1.1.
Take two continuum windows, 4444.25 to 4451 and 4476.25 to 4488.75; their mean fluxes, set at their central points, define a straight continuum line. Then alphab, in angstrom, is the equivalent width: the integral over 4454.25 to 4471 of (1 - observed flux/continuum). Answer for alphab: 2.3 angstrom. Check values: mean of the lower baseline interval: 12.2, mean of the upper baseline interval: 13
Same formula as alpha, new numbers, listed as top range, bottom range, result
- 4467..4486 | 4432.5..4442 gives 1.25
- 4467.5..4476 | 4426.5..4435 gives 1.32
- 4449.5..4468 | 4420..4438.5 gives 1.06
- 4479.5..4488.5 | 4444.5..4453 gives 1.09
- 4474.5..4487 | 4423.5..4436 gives 1.32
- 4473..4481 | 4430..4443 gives 1.27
